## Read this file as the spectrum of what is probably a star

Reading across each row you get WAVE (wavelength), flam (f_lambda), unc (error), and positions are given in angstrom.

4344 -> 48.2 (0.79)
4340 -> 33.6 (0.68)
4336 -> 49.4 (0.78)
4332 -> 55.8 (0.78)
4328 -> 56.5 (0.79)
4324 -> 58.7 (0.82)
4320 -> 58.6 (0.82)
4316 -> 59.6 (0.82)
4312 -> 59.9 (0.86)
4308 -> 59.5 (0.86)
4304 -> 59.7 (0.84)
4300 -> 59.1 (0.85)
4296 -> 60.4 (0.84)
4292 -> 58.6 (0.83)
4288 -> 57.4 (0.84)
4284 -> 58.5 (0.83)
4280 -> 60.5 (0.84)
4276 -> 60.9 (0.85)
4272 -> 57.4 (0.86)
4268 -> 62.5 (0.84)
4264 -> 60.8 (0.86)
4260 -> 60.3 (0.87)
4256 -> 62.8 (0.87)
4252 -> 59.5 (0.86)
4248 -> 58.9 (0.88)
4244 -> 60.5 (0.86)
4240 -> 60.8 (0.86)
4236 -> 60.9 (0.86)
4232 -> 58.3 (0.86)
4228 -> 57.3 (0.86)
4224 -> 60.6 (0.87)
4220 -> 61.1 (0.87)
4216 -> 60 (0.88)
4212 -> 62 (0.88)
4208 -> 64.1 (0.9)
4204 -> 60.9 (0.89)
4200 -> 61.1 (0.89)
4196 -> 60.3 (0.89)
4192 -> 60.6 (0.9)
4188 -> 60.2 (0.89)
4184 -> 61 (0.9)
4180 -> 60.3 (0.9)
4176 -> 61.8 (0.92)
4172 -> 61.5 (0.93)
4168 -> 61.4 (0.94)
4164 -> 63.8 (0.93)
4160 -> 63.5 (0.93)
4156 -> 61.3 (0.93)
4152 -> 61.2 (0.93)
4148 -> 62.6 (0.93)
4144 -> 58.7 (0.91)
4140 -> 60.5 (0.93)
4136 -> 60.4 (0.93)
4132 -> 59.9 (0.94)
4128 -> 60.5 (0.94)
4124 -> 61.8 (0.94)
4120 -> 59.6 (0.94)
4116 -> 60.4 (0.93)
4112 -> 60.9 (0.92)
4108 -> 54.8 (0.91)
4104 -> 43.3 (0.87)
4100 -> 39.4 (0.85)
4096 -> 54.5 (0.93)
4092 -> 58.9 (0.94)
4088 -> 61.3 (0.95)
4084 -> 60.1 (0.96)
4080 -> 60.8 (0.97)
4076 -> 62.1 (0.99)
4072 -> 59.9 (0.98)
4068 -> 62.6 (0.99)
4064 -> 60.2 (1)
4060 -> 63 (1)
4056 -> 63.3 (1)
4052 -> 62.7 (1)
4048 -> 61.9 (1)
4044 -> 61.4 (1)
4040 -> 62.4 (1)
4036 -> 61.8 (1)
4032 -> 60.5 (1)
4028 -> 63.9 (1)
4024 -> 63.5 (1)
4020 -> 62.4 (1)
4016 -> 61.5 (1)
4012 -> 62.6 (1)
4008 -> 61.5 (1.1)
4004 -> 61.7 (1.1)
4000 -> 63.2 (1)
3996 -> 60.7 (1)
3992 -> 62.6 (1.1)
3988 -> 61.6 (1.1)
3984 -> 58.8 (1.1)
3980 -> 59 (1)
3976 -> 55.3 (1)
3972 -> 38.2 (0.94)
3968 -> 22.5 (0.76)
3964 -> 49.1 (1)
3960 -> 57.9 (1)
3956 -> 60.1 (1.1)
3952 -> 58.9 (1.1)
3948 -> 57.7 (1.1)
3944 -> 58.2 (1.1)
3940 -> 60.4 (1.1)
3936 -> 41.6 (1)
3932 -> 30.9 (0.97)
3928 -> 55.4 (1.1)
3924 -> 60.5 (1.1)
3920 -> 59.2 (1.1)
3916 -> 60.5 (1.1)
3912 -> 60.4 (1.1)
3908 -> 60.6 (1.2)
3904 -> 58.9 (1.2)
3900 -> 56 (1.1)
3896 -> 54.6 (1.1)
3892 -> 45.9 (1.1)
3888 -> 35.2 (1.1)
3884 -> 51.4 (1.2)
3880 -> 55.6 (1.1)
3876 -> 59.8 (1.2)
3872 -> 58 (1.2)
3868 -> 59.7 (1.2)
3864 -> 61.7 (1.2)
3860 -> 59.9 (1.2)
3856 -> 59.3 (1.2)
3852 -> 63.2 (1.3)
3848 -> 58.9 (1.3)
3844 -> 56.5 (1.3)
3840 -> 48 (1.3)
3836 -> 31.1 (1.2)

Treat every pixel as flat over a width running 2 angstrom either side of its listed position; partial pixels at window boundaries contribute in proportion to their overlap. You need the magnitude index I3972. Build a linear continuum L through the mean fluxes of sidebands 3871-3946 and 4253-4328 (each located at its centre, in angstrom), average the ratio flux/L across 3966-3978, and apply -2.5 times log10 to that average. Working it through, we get 0.378 mag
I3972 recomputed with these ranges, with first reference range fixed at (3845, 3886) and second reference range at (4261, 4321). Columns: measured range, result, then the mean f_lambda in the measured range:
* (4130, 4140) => -0.017 mag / 60.2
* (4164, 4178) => -0.046 mag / 61.9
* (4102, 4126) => 0.045 mag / 56.8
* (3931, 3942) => 0.279 mag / 45.5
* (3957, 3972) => 0.326 mag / 43.6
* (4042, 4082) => -0.048 mag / 61.8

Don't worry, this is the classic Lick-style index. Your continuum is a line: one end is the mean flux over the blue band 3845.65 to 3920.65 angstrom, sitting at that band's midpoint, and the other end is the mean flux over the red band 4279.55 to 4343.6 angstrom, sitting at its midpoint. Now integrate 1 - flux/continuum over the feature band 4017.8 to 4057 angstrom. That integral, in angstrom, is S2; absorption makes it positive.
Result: -4.00 angstrom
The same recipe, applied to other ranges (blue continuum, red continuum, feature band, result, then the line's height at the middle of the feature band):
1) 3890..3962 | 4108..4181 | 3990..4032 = -3.4 angstrom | 57.6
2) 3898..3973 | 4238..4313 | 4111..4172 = -4.1 angstrom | 57.3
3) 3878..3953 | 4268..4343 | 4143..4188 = -4.7 angstrom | 55.8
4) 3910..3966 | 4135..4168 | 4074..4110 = 2.8 angstrom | 59.7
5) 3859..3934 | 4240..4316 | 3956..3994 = 2.6 angstrom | 55.9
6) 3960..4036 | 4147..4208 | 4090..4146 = 3.2 angstrom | 60.1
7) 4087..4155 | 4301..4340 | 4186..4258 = -4.6 angstrom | 56.9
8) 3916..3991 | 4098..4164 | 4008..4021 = -1.7 angstrom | 54.7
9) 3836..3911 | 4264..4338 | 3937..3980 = 3.0 angstrom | 55.8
